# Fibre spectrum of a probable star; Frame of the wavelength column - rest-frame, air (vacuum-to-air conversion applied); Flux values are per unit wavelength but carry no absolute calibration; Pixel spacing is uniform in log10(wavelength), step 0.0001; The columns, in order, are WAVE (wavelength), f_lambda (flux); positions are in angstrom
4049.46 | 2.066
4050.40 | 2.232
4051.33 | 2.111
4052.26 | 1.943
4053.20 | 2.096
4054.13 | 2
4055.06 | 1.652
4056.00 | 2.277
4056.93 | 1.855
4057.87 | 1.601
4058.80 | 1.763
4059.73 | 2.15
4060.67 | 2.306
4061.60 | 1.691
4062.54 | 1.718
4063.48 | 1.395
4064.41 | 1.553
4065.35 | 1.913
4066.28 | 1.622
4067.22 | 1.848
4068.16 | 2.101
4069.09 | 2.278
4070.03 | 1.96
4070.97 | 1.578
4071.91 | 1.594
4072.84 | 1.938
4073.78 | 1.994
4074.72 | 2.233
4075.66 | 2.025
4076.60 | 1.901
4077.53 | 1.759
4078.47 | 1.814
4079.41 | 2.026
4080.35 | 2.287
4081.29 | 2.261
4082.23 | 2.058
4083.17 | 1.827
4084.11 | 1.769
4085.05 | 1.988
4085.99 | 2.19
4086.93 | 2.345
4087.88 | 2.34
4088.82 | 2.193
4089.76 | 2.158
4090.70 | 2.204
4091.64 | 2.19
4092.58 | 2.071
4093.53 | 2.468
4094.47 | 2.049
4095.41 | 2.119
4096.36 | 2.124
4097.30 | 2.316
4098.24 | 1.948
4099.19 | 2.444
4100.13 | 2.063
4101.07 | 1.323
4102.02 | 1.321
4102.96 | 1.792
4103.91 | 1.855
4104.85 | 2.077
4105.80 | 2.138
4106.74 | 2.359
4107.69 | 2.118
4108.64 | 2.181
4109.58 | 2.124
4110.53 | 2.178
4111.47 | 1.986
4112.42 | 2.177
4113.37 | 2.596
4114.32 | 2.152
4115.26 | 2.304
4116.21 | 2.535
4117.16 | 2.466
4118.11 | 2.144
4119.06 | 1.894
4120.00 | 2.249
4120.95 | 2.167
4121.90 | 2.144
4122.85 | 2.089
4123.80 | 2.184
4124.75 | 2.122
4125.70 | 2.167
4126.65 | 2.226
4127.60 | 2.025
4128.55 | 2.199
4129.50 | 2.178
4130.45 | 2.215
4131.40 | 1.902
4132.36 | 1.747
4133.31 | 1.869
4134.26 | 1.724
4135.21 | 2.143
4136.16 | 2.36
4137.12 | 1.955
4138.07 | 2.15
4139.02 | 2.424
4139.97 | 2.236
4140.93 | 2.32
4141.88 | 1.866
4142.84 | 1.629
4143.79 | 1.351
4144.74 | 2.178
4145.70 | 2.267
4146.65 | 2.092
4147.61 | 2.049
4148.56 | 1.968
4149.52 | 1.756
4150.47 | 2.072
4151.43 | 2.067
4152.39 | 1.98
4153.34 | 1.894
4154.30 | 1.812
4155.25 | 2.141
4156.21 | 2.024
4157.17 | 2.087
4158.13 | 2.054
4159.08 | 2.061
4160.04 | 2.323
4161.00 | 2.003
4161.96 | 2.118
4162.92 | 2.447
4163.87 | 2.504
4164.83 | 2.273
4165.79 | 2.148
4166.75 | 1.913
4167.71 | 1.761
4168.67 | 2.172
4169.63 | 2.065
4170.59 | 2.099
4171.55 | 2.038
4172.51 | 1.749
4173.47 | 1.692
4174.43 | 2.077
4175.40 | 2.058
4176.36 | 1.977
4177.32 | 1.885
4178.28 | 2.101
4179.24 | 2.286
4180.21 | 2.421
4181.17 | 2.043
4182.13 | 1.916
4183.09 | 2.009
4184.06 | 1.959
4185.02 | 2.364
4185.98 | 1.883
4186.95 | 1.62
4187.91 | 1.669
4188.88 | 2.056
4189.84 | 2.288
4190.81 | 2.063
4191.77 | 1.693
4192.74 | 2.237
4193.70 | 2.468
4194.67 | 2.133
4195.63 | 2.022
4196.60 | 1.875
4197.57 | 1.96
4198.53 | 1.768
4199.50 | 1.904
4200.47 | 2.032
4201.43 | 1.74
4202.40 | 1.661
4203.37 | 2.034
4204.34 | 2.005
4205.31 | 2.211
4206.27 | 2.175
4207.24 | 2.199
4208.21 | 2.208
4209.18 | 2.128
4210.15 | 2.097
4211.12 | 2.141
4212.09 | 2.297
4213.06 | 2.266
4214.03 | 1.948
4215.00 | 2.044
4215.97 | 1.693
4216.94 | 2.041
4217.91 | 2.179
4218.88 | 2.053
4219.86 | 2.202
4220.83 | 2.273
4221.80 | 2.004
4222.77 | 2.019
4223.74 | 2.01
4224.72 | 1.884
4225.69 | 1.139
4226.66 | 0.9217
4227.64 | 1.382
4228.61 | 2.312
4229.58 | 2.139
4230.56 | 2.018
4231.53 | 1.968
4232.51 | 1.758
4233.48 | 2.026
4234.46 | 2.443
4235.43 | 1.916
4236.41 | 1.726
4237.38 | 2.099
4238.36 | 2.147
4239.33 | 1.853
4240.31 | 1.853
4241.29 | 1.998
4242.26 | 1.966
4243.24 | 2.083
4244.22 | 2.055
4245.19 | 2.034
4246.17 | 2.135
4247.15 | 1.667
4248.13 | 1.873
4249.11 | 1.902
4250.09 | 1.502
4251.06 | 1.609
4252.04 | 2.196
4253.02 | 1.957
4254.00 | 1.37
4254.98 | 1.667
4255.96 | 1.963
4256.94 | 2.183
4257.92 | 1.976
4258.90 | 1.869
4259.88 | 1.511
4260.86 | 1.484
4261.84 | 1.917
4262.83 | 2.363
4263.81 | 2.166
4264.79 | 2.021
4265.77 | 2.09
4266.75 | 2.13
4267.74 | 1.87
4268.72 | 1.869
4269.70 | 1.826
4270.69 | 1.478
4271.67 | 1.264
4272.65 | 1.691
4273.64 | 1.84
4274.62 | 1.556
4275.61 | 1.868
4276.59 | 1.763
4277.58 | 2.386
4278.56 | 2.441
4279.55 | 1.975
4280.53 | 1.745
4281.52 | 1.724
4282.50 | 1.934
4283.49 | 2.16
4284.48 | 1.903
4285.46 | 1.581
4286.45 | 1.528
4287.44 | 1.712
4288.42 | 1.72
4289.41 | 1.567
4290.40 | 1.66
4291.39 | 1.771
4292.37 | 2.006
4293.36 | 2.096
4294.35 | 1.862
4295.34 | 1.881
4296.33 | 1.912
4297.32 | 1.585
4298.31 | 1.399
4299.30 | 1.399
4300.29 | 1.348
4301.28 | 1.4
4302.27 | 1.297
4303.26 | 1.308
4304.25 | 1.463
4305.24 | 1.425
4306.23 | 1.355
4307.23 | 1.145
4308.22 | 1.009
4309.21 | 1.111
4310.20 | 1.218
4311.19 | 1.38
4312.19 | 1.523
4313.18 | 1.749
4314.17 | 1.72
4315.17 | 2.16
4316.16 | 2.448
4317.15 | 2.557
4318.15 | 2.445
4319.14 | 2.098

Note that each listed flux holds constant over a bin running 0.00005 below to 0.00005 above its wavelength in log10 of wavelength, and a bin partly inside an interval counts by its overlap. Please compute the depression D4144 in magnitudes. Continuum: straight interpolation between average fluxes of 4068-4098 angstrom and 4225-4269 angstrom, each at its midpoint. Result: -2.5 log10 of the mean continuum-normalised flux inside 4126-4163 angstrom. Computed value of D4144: -0.02 mag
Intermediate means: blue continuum 2.07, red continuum 1.89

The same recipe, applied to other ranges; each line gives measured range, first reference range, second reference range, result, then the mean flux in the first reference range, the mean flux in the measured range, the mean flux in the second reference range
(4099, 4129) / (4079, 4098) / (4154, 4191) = 0.00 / 2.15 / 2.12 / 2.06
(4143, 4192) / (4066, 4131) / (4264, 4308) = -0.04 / 2.09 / 2.03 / 1.72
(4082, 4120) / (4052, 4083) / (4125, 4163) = -0.08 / 1.91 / 2.12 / 2.05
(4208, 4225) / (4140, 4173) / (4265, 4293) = -0.08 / 2.04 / 2.08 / 1.83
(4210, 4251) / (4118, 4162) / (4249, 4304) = -0.04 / 2.05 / 1.95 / 1.79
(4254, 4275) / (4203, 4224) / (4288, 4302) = 0.00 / 2.1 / 1.83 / 1.68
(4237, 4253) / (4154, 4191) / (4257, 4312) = -0.06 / 2.06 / 1.94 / 1.71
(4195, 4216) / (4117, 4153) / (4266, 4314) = -0.08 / 2.06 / 2.03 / 1.67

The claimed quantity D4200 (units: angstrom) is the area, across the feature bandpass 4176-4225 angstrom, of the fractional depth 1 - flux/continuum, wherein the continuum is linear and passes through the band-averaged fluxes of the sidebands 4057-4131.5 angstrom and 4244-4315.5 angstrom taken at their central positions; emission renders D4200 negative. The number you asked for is -4.5 angstrom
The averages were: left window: 2.05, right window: 1.74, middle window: 2.04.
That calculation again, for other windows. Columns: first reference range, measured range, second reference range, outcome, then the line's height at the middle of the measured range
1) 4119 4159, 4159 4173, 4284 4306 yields -0.97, 1.98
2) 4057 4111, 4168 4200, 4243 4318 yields -2.32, 1.88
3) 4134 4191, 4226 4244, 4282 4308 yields -1.03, 1.81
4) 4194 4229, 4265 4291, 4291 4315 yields -2.76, 1.65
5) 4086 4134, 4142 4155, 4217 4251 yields 0.81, 2.06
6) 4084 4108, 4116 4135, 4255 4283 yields -0.56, 2.05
